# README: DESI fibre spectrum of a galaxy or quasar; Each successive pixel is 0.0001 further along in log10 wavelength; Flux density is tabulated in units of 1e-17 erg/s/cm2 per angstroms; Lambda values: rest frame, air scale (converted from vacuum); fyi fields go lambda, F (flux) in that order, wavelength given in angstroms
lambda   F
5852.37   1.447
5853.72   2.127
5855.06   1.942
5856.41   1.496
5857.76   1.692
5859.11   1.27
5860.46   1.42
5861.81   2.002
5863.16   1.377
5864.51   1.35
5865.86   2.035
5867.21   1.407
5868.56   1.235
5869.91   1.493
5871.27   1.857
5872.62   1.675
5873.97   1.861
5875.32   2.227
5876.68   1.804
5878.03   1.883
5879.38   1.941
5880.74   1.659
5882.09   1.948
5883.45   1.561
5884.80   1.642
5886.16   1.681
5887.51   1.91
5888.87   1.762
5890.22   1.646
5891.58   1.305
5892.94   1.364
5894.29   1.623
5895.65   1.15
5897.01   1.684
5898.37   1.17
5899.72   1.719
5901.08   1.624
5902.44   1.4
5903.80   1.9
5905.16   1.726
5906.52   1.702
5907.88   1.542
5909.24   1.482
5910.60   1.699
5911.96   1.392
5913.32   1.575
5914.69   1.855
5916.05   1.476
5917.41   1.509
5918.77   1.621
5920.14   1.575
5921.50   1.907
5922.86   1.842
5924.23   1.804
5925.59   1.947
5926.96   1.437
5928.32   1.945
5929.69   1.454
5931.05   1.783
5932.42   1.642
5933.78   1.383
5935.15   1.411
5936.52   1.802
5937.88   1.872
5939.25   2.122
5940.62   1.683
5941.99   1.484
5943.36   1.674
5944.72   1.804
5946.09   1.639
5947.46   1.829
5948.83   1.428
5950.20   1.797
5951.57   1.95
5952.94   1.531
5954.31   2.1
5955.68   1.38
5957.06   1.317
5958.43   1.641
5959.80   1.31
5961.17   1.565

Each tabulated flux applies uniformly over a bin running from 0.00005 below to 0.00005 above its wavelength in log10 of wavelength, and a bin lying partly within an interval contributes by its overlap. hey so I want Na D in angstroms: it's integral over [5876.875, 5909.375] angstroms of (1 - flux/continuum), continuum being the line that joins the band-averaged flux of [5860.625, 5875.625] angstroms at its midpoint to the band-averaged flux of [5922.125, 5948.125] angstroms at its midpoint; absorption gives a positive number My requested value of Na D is 0.96 angstroms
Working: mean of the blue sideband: 1.66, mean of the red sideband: 1.71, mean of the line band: 1.63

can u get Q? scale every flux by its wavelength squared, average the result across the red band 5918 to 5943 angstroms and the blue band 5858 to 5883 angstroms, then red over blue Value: 1.03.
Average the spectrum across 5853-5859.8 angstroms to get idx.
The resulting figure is 1.7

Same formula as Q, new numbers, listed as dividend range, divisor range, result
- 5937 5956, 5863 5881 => 1.05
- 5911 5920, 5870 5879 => 0.86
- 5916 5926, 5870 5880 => 0.93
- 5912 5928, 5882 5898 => 1.07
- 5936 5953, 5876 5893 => 1.04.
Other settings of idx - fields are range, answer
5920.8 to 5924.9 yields 1.85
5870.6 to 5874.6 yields 1.8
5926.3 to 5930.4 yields 1.62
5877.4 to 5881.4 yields 1.83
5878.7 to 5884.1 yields 1.78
